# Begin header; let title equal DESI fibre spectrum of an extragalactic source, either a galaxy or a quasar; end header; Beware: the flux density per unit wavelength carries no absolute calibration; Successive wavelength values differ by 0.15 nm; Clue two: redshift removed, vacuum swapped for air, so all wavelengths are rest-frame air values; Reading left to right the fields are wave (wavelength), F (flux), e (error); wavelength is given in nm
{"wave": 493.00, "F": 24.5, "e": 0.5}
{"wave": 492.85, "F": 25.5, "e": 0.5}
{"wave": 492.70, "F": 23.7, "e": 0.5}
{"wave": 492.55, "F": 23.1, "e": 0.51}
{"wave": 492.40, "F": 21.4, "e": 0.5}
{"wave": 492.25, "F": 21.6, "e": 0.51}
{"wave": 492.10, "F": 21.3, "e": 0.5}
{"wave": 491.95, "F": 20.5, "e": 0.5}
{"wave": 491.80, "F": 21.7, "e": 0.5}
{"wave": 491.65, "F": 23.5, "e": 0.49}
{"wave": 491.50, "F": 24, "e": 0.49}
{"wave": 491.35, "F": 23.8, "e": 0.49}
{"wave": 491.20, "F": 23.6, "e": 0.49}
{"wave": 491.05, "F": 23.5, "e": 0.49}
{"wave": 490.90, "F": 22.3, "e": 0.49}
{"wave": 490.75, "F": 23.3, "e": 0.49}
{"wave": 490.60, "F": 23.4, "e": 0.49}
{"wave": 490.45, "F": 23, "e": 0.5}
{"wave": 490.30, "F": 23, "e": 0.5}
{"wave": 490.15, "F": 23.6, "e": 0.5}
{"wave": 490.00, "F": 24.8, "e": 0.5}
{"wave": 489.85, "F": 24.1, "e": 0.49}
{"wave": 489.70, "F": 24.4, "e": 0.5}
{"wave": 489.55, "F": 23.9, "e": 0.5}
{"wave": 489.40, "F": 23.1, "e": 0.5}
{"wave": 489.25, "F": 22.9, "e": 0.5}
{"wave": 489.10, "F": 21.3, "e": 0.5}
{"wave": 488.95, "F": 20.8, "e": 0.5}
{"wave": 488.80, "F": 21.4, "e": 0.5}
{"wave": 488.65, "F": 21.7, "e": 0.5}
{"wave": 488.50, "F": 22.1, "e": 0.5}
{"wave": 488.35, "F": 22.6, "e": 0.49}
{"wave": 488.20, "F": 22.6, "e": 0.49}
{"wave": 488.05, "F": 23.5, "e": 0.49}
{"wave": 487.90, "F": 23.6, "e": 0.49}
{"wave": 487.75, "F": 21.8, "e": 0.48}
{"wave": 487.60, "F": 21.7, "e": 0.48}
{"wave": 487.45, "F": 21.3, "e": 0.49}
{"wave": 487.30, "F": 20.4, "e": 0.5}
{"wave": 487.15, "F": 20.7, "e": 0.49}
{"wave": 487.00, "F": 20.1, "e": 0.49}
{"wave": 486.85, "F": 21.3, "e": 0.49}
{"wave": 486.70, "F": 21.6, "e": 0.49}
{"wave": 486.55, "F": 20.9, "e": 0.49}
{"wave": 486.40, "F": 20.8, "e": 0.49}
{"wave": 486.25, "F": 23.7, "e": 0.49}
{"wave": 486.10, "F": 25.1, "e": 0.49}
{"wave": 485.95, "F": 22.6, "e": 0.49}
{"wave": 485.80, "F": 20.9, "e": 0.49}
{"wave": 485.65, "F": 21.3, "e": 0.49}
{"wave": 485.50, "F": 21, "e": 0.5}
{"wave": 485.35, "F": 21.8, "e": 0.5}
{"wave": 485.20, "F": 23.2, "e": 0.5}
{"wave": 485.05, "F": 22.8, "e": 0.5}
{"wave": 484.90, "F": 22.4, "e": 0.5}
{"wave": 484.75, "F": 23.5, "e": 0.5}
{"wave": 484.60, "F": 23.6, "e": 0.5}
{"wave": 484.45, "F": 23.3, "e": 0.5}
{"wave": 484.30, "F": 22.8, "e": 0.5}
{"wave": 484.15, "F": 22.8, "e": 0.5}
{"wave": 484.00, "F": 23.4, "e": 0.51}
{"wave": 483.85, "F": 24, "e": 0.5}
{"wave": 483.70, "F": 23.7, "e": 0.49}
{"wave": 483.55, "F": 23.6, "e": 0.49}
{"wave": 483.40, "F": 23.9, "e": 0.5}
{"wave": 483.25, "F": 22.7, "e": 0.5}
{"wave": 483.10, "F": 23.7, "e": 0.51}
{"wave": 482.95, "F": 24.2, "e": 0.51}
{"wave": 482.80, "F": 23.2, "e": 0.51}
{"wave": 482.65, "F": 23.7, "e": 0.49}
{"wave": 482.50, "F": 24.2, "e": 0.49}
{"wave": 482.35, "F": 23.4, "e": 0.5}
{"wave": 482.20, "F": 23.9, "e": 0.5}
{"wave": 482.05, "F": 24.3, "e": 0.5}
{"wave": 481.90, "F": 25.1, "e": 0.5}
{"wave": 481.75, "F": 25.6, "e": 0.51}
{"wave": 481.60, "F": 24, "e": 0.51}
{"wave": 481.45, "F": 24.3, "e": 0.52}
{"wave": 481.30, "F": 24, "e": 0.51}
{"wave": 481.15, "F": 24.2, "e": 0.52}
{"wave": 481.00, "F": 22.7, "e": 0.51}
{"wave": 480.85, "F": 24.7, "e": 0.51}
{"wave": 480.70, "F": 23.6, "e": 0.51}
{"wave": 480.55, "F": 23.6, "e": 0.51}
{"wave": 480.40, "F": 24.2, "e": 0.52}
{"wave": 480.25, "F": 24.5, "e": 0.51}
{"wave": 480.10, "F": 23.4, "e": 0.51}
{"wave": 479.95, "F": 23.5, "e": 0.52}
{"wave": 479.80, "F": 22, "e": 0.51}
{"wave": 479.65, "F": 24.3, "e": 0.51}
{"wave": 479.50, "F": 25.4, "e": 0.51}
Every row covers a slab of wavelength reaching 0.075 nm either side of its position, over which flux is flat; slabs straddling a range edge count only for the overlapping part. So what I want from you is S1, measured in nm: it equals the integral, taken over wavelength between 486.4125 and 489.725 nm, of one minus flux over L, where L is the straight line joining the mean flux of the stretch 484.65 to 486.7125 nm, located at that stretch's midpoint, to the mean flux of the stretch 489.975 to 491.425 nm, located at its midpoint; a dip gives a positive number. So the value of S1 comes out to 0.13 nm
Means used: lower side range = 22.3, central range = 21.9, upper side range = 23.4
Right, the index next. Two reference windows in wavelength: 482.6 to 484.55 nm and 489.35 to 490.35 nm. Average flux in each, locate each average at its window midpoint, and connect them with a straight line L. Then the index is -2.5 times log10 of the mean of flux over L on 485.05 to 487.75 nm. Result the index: 0.09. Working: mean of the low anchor 23.5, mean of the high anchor 23.9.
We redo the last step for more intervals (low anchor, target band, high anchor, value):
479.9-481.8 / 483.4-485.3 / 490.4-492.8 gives 0.02 mag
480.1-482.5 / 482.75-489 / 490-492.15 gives 0.05 mag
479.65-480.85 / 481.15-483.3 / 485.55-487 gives -0.04 mag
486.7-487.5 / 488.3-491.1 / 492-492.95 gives -0.06 mag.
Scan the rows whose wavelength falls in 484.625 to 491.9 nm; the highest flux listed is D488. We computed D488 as 25.1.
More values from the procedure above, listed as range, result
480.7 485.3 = 25.6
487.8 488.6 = 23.6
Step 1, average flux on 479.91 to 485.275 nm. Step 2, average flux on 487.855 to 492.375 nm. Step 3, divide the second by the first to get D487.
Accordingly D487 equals 0.96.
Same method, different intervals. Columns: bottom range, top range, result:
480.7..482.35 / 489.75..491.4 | 0.97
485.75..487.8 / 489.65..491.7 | 1.09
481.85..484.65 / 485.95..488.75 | 0.93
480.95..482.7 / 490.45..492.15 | 0.95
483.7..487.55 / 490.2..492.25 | 1.03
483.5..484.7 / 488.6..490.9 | 0.98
